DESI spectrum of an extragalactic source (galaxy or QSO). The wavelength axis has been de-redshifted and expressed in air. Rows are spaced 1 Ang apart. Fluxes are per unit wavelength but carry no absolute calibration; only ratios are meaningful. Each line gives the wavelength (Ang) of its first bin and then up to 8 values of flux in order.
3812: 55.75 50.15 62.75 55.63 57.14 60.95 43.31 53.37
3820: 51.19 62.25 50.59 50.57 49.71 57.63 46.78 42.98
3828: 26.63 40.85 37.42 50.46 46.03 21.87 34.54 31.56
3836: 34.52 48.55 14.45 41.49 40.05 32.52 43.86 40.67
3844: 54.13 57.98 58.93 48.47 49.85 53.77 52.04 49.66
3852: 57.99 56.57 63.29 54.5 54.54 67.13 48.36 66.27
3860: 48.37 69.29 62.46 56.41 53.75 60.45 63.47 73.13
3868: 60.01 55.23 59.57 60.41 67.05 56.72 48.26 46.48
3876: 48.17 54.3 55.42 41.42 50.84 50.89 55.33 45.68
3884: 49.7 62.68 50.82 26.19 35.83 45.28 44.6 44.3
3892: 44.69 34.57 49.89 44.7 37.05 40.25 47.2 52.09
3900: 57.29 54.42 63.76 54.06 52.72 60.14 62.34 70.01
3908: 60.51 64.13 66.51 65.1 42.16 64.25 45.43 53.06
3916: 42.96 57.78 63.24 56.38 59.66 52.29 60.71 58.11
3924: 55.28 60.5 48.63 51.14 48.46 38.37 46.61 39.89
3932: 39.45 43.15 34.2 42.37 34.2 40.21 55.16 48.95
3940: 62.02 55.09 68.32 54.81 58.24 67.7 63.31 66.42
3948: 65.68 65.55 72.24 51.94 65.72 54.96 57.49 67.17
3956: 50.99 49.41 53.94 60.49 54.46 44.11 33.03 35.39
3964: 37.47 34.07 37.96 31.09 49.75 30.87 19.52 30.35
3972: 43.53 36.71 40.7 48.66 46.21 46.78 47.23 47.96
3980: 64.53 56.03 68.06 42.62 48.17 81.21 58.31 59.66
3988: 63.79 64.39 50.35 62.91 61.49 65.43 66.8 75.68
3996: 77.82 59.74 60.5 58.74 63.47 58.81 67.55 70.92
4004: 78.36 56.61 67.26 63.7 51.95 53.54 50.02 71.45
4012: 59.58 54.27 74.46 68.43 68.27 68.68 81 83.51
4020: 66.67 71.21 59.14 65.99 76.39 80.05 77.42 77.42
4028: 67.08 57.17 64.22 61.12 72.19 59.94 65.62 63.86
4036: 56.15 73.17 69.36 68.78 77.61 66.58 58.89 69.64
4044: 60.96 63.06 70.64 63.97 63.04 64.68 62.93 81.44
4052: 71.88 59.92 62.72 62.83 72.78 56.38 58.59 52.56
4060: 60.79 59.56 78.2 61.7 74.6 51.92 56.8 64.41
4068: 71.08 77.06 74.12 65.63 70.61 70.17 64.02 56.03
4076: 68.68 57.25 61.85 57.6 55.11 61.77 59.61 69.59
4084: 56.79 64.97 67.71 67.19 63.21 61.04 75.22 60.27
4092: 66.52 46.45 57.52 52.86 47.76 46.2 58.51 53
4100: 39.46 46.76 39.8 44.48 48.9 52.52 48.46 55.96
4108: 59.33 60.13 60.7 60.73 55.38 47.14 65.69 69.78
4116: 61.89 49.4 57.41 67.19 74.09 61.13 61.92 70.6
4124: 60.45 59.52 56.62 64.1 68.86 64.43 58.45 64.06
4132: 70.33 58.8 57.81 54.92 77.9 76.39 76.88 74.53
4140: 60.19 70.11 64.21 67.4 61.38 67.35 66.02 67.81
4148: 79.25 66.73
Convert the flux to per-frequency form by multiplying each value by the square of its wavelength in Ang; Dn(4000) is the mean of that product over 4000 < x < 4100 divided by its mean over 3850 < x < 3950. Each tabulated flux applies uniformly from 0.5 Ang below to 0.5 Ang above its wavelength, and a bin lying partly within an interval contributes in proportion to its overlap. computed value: 1.29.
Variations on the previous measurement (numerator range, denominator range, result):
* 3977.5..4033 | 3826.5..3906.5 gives 1.39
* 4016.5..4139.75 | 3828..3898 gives 1.43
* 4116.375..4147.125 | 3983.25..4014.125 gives 1.10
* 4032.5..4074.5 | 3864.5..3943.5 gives 1.36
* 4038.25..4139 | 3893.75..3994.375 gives 1.27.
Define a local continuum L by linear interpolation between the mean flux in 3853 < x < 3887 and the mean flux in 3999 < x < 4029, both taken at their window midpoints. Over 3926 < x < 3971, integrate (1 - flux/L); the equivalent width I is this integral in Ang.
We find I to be 9.1 Ang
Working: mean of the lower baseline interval 55.9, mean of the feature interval 49.4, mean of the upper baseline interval 67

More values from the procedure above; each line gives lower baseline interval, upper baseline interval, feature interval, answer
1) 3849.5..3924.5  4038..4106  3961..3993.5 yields 5.5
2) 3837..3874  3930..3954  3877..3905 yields 3.1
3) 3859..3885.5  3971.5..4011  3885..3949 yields 5.6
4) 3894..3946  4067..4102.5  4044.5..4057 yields -1.6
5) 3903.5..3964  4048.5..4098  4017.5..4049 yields -4.0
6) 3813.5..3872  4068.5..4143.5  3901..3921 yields -1.6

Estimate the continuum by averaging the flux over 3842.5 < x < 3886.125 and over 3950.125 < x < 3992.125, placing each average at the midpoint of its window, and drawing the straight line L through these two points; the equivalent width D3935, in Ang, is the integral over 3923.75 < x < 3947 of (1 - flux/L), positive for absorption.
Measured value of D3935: 0.5 Ang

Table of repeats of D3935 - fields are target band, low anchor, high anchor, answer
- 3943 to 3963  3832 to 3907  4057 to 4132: -1.2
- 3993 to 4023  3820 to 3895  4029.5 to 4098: -2.9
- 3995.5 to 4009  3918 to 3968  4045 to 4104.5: -1.9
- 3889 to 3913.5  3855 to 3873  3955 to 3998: 1.7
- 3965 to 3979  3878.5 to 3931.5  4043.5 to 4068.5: 4.4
